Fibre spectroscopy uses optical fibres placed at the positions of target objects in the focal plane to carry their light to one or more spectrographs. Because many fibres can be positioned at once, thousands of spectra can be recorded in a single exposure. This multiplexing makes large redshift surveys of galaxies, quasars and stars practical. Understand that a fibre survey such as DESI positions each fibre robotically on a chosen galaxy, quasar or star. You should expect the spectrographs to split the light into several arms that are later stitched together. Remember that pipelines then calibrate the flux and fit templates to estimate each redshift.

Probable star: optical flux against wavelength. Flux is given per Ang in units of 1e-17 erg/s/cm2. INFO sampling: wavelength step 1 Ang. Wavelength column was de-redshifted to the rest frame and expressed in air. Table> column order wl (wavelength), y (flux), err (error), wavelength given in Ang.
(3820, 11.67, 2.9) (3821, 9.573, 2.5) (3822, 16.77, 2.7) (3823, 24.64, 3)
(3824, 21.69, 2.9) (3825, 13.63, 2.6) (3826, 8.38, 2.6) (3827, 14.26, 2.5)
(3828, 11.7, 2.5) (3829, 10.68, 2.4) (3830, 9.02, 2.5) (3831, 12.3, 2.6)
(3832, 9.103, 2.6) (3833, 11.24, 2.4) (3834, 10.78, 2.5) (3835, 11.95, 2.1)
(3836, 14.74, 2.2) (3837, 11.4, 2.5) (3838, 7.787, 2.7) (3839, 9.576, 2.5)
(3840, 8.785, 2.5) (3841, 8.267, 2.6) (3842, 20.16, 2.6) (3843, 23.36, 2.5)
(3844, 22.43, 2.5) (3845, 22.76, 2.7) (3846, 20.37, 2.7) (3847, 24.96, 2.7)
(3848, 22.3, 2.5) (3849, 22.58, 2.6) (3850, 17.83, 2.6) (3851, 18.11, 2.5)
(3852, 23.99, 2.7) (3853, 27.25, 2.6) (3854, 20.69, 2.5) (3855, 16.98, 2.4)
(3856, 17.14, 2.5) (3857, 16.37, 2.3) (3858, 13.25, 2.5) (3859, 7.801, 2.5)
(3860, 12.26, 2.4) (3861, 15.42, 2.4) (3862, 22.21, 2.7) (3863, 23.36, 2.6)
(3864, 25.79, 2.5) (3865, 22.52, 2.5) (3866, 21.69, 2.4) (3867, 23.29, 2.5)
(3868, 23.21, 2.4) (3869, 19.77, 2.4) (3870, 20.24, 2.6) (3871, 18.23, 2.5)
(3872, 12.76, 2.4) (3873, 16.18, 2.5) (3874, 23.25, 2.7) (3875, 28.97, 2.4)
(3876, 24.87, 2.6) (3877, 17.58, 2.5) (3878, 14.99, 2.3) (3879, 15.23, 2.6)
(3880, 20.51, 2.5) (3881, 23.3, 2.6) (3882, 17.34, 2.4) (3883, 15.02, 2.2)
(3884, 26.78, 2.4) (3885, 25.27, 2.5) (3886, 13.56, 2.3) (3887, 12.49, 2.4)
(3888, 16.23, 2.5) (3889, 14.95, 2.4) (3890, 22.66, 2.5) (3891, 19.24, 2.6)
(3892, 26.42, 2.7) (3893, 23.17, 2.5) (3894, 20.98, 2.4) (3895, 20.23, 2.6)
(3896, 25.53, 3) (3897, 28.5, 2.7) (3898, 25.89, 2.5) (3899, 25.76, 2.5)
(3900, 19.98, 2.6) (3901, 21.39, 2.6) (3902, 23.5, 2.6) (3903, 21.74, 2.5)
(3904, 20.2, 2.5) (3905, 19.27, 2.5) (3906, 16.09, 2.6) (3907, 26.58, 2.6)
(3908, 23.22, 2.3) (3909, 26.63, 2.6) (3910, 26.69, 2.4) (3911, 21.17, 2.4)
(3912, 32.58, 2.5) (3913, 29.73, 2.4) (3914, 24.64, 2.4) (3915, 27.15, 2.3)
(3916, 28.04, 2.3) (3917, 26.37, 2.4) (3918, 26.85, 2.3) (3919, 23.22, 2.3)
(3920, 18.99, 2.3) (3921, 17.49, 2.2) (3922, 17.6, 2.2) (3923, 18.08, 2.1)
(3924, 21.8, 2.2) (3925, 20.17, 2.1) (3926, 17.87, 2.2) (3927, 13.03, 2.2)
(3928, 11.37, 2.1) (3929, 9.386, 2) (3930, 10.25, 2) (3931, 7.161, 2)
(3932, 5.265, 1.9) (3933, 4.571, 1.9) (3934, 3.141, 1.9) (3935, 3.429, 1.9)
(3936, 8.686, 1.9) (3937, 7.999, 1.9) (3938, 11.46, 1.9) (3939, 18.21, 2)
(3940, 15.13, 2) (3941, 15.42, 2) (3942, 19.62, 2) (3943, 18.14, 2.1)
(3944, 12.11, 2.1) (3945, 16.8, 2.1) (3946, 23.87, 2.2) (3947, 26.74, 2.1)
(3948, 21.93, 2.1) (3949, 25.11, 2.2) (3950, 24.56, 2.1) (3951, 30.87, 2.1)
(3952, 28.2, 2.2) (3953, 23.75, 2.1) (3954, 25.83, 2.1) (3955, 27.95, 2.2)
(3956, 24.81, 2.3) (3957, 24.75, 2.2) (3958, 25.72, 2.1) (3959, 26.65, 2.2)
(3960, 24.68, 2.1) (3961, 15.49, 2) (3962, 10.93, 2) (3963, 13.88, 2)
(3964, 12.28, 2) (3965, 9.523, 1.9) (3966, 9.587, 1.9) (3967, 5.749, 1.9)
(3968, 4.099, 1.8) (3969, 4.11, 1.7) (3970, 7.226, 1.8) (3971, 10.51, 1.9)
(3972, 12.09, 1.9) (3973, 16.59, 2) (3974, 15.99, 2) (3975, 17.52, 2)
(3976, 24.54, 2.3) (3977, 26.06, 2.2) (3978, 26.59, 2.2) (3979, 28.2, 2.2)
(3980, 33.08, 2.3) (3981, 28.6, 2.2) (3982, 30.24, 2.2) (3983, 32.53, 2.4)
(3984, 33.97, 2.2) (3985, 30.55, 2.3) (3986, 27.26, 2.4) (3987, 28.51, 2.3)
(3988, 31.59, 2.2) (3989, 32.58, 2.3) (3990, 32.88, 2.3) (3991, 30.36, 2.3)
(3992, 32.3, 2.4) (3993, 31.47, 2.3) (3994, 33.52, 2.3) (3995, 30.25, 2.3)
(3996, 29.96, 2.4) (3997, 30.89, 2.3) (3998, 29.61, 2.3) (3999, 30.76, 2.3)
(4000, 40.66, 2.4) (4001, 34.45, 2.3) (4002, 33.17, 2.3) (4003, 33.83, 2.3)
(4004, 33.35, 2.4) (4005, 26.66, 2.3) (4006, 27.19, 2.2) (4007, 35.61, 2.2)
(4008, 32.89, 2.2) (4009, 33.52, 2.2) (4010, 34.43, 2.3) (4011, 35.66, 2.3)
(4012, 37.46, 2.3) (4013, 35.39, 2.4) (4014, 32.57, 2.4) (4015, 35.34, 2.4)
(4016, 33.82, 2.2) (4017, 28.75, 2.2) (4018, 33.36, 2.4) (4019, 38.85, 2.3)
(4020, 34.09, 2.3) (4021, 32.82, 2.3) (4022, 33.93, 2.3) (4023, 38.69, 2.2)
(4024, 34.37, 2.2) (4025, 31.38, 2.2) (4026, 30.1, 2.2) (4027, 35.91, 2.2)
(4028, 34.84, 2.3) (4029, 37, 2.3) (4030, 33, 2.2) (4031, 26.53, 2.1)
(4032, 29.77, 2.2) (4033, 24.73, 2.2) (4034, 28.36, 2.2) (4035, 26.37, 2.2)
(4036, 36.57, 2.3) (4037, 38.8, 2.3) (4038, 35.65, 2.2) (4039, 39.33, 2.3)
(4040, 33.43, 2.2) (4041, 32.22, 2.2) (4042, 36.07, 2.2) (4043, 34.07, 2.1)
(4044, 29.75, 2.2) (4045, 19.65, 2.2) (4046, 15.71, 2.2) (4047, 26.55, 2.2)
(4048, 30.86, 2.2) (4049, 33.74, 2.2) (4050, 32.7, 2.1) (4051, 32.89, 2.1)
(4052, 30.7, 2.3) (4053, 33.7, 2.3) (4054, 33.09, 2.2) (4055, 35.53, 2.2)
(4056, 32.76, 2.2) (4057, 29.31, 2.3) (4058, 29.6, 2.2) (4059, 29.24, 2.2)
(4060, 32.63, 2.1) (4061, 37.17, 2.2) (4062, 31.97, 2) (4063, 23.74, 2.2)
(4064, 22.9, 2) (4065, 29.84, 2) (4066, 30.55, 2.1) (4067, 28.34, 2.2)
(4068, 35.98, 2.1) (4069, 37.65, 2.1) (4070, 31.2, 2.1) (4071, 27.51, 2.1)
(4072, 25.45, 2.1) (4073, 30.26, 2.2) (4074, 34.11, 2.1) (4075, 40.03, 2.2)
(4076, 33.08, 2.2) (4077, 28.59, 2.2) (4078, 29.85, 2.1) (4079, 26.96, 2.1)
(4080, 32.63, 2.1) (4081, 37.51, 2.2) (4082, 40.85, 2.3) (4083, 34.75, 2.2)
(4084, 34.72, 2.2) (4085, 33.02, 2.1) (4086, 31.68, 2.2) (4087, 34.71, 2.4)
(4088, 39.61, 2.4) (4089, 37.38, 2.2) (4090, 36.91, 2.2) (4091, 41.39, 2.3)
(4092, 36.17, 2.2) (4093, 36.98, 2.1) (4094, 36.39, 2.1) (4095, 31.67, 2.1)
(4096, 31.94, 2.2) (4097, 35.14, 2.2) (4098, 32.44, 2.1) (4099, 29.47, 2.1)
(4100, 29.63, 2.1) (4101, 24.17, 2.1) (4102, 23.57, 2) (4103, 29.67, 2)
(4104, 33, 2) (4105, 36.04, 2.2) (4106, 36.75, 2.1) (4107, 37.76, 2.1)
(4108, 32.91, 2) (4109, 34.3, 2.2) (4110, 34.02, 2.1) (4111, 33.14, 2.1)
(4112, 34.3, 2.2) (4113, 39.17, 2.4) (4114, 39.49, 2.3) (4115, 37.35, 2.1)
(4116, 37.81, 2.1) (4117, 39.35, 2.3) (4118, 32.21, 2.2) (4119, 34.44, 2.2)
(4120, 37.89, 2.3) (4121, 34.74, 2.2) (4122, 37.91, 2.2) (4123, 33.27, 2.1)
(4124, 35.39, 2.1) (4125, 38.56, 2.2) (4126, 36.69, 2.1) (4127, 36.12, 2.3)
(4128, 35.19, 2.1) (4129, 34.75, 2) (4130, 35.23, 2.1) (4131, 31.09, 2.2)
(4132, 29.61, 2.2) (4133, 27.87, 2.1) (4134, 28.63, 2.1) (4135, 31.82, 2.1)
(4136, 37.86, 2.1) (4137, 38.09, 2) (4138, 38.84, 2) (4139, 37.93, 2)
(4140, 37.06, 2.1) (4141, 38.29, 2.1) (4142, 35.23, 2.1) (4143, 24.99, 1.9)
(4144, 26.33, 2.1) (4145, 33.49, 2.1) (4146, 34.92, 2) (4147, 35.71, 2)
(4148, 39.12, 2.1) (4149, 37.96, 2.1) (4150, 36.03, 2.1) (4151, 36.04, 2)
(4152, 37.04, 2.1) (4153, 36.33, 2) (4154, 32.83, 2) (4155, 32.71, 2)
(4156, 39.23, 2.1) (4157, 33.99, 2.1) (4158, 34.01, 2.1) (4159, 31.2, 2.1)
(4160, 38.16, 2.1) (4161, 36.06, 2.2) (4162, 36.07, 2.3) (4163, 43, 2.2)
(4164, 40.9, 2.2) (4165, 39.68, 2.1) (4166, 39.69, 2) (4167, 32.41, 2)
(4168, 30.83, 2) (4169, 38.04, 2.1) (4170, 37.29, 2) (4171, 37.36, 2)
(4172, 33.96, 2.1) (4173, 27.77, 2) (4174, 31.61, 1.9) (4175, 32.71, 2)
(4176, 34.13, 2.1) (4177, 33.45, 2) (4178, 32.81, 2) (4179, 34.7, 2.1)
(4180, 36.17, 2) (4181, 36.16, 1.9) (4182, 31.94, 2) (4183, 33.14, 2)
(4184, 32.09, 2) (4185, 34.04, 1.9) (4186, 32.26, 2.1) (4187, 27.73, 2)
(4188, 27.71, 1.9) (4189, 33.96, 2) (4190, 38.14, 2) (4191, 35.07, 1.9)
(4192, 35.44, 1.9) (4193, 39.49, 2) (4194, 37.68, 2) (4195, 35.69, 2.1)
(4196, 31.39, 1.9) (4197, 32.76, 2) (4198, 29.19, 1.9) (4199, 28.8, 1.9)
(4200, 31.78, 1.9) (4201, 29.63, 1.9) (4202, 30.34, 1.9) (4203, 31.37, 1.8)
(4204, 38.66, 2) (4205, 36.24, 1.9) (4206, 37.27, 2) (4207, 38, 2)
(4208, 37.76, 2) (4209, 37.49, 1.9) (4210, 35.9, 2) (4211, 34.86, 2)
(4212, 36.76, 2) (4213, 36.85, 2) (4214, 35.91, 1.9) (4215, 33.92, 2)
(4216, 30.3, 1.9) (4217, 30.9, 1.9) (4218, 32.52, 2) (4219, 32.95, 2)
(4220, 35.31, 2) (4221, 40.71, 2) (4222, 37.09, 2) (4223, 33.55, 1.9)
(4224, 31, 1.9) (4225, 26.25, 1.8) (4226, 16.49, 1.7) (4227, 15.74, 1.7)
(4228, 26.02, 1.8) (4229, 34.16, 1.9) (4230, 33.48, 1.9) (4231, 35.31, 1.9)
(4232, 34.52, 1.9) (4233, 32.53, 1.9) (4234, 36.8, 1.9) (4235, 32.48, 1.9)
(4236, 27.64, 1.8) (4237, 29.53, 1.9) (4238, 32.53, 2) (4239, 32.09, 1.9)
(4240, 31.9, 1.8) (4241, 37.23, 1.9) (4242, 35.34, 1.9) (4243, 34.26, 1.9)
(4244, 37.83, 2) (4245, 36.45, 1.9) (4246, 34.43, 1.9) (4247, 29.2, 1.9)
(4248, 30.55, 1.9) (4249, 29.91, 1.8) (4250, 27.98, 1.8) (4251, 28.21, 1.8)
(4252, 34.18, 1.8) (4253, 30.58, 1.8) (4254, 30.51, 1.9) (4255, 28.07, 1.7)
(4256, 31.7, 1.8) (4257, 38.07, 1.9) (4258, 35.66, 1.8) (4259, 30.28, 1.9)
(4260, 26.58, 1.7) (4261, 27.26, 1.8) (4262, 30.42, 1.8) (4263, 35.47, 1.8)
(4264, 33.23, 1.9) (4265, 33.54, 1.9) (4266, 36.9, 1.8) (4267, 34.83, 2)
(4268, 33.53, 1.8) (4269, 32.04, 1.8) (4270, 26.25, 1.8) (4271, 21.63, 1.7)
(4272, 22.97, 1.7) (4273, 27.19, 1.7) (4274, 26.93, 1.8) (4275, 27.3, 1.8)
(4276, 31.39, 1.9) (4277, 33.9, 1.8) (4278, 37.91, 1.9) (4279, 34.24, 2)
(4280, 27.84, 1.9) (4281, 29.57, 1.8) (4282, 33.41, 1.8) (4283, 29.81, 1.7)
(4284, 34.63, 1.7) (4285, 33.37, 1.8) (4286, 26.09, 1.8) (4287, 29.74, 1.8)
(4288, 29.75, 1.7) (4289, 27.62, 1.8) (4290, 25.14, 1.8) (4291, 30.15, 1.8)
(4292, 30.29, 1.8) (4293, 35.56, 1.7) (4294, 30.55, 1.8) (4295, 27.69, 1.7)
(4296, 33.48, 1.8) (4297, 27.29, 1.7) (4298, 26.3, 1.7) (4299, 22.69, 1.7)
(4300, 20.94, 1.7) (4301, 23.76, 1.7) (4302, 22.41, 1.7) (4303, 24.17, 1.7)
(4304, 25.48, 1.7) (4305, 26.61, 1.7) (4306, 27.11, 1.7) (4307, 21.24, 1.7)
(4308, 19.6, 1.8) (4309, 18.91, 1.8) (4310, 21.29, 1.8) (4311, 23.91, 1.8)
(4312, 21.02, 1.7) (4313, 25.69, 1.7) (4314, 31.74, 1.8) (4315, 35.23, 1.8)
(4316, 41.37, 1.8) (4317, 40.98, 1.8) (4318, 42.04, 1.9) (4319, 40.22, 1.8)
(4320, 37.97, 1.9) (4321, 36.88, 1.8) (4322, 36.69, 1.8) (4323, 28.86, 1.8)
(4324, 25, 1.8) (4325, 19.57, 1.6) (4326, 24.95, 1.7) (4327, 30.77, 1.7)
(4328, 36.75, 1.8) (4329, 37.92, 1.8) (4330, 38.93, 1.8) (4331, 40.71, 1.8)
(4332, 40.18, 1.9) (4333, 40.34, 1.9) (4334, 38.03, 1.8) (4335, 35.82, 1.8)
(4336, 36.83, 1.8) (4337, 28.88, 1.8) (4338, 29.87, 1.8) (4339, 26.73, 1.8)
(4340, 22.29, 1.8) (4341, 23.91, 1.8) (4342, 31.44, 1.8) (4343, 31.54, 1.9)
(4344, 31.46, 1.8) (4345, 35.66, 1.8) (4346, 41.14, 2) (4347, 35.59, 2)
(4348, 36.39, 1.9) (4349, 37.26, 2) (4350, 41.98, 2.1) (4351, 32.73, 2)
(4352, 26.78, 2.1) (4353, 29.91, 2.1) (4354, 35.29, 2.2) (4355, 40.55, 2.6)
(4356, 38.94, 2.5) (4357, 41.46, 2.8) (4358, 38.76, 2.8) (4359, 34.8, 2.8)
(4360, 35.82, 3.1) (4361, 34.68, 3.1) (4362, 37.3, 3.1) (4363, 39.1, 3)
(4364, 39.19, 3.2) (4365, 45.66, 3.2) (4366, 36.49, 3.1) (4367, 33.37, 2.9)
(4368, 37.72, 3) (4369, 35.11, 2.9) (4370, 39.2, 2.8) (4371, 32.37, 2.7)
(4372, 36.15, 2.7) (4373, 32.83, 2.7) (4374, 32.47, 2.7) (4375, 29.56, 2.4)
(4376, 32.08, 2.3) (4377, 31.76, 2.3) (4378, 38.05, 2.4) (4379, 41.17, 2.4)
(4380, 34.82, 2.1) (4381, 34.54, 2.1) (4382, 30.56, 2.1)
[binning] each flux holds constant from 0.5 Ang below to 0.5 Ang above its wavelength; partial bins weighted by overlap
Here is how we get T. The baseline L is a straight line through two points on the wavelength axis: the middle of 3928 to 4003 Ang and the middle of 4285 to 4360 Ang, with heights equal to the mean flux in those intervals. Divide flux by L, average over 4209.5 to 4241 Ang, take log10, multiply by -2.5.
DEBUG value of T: -0.13 mag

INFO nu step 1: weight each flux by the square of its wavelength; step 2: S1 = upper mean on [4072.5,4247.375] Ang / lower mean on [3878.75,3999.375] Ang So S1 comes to 1.80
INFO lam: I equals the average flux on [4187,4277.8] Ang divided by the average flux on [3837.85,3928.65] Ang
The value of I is 1.6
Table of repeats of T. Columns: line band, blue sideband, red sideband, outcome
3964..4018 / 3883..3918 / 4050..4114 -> 0.04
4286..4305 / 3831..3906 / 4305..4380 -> 0.18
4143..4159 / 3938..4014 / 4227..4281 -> -0.19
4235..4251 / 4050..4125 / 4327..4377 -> 0.07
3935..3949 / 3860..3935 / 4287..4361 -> 0.28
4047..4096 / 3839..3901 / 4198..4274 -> -0.22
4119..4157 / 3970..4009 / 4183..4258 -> -0.12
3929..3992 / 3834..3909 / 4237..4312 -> 0.13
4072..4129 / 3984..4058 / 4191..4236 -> -0.06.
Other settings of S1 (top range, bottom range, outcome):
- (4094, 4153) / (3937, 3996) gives 1.68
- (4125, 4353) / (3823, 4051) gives 1.64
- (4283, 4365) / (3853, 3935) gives 1.99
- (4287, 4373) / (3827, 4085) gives 1.59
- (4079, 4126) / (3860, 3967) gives 1.94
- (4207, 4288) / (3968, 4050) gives 1.19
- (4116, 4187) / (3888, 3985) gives 1.96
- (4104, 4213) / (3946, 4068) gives 1.32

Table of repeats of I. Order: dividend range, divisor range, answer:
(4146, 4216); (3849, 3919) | 1.64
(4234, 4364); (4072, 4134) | 0.93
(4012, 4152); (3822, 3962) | 1.76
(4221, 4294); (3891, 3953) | 1.57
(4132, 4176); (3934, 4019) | 1.43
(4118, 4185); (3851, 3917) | 1.64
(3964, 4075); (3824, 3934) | 1.58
